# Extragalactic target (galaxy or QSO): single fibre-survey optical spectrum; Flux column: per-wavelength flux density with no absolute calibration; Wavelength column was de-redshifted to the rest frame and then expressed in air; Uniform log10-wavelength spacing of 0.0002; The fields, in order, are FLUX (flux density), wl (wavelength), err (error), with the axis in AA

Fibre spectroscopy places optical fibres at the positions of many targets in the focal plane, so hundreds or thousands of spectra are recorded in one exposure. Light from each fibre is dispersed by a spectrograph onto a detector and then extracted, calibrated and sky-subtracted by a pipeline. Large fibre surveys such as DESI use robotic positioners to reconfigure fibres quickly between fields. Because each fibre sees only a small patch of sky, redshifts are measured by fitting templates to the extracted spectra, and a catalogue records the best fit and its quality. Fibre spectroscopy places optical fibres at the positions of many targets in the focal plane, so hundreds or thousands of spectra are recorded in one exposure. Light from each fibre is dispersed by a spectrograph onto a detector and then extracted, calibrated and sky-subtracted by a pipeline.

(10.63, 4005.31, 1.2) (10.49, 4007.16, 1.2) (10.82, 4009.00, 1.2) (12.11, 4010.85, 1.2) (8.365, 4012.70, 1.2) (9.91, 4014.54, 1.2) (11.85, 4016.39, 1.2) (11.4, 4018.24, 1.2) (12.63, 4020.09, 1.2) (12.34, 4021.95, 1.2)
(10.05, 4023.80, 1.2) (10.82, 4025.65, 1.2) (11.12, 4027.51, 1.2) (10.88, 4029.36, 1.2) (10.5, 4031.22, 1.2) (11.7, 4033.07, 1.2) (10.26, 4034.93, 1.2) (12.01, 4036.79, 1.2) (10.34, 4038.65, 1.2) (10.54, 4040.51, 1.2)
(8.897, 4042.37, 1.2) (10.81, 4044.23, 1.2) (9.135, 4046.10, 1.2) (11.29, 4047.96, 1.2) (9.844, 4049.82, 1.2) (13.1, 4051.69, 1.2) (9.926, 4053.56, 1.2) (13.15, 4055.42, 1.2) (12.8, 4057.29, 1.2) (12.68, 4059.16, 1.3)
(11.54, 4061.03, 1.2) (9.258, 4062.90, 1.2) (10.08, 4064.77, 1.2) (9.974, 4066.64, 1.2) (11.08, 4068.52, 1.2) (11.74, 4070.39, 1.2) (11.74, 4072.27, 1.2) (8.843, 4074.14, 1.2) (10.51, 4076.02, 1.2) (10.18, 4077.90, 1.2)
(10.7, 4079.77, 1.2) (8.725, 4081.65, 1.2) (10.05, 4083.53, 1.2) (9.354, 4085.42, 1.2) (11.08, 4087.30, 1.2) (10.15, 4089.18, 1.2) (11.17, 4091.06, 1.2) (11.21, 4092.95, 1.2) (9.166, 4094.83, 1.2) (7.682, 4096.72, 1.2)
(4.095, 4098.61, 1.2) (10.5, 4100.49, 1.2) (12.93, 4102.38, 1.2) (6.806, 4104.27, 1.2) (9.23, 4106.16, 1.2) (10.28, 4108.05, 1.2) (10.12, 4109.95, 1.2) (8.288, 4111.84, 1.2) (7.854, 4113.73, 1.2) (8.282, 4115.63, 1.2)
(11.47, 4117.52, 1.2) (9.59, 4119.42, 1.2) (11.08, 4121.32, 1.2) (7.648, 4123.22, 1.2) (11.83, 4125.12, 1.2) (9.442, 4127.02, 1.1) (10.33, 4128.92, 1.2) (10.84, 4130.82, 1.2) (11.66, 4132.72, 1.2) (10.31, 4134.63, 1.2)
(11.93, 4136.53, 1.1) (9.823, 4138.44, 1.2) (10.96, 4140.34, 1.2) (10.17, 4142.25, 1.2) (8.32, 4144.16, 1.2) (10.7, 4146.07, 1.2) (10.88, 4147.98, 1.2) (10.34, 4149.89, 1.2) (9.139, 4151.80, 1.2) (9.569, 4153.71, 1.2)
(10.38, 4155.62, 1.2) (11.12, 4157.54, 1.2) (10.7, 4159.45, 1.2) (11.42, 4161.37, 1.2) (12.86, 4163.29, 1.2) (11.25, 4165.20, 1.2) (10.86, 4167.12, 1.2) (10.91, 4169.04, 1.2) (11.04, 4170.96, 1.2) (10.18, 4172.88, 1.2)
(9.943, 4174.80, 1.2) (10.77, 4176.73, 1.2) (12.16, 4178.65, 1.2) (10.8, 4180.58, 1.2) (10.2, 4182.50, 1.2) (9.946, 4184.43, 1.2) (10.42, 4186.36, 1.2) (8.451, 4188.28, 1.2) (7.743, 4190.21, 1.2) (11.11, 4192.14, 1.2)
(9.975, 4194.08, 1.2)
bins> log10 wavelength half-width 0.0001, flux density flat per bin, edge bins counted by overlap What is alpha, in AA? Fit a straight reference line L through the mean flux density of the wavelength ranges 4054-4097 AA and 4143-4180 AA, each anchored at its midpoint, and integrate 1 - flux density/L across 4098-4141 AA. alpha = 3.2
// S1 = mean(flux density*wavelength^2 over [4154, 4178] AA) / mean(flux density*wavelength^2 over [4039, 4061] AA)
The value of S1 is 1.04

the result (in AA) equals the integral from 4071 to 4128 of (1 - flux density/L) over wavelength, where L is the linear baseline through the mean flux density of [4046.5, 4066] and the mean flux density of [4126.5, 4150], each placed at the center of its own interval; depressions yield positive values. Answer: 6.2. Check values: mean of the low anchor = 11.3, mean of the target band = 9.68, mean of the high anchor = 10.5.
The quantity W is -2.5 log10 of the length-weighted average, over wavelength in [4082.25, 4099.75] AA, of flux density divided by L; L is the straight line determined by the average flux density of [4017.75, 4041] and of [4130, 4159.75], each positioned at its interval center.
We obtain 0.15 mag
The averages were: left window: 11.1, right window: 10.4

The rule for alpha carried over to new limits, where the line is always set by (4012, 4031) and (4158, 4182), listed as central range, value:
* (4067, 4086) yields 1.2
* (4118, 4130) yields 1.1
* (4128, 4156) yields 1.7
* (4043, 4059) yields -0.4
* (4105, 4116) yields 2.0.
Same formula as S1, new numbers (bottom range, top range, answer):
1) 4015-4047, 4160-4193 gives 1.04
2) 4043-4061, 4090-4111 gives 0.84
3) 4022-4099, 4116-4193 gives 1.04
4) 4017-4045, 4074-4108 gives 0.90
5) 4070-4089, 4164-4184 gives 1.11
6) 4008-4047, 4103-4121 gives 0.89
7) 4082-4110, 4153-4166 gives 1.20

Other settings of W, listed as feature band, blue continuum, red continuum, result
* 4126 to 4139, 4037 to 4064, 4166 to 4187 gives 0.01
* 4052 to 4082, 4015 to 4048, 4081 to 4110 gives -0.08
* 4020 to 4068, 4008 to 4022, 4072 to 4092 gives -0.03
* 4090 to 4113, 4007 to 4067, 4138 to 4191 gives 0.15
